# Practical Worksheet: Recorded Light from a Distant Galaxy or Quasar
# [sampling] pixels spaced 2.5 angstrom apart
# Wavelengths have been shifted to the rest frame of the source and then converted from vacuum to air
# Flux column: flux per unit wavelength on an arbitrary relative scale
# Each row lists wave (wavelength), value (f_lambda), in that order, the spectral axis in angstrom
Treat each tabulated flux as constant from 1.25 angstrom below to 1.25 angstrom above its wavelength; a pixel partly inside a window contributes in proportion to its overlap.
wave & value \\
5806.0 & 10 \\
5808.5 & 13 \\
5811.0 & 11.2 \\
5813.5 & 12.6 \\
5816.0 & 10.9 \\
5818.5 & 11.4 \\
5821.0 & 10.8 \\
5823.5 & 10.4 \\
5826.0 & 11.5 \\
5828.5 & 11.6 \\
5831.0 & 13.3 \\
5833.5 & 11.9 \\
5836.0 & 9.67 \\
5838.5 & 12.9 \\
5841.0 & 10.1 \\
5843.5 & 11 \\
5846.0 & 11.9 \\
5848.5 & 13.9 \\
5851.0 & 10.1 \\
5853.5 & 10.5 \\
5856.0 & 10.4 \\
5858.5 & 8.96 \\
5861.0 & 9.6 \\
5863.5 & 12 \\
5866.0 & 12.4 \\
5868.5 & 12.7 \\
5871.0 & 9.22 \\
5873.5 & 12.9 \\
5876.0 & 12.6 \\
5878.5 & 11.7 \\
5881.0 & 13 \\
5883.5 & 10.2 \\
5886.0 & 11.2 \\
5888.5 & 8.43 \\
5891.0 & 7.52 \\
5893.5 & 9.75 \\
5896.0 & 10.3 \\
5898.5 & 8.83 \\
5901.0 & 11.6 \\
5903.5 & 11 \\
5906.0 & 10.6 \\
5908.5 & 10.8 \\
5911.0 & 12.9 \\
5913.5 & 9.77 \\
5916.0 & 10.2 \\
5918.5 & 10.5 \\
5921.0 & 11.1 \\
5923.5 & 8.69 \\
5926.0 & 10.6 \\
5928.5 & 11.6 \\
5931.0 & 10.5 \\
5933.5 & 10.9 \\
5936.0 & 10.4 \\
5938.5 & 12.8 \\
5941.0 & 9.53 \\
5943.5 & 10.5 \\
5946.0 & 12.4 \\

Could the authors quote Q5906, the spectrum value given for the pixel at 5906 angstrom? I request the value 10.6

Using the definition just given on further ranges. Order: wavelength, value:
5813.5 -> 12.6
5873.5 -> 12.9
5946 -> 12.4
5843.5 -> 11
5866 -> 12.4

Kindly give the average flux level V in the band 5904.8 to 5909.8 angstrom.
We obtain 10.7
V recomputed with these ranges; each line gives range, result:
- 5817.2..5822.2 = 11.1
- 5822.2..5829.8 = 11.2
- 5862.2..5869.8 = 12.3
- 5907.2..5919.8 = 10.8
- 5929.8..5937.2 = 10.6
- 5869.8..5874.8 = 11.1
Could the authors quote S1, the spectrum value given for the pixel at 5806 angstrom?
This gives 10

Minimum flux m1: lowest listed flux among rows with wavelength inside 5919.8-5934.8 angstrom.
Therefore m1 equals 8.69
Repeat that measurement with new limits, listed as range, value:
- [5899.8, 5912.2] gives 10.6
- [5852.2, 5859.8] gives 8.96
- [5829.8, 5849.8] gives 9.67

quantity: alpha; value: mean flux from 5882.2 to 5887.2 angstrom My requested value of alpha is 10.7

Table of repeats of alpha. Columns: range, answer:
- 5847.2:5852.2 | 12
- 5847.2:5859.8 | 10.8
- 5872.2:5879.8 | 12.4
